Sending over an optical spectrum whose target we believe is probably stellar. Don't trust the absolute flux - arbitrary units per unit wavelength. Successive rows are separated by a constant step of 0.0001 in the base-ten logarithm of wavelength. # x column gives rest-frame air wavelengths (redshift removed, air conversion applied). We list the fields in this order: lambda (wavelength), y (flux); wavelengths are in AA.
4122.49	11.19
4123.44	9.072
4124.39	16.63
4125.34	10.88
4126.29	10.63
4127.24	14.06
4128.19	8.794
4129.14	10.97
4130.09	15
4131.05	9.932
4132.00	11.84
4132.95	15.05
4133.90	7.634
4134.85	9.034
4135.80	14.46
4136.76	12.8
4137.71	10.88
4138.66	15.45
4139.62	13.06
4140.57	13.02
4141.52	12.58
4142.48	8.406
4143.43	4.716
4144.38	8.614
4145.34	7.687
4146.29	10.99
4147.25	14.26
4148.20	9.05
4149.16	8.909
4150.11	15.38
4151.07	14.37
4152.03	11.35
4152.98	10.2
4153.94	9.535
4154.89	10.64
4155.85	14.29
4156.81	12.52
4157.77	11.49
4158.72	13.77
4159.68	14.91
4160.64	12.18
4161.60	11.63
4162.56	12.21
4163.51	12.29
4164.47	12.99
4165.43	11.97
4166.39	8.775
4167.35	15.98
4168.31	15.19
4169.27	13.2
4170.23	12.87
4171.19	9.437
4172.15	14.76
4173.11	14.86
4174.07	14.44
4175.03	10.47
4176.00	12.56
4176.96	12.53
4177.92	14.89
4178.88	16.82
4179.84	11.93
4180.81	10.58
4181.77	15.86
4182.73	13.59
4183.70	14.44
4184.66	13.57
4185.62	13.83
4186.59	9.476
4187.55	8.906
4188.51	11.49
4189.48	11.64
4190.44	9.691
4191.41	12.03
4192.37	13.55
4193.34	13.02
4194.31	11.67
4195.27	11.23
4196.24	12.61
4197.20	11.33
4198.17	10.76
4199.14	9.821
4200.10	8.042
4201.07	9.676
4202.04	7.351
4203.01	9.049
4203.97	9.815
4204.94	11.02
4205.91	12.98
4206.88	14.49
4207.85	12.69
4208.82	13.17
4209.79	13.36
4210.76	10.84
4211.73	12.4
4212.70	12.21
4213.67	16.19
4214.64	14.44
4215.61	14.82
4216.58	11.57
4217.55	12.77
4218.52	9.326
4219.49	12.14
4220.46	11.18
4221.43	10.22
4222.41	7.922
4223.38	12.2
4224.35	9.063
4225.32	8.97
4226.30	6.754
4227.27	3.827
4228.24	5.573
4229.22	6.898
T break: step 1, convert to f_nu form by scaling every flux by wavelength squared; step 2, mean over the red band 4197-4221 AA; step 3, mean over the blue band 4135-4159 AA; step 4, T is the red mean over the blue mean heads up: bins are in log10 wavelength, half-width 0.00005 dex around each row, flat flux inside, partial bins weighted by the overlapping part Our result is 1.05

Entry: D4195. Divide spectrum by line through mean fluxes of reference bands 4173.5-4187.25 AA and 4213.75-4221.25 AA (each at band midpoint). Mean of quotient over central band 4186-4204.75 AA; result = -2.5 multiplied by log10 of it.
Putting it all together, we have 0.21 mag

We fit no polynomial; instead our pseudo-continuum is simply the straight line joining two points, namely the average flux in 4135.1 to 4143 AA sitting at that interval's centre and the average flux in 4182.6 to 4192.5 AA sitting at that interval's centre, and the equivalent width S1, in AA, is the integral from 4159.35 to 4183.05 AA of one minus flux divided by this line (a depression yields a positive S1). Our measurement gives -1.9 AA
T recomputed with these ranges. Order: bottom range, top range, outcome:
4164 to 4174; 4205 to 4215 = 1.03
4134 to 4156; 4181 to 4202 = 1.06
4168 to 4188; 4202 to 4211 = 0.91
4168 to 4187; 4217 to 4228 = 0.73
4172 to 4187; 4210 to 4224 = 0.91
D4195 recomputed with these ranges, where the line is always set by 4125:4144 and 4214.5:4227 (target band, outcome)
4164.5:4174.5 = -0.18 mag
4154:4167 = -0.09 mag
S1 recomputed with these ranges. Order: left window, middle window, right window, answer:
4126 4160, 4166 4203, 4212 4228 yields -3.3 AA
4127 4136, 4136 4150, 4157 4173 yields 1.2 AA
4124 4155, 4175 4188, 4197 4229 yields -2.2 AA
